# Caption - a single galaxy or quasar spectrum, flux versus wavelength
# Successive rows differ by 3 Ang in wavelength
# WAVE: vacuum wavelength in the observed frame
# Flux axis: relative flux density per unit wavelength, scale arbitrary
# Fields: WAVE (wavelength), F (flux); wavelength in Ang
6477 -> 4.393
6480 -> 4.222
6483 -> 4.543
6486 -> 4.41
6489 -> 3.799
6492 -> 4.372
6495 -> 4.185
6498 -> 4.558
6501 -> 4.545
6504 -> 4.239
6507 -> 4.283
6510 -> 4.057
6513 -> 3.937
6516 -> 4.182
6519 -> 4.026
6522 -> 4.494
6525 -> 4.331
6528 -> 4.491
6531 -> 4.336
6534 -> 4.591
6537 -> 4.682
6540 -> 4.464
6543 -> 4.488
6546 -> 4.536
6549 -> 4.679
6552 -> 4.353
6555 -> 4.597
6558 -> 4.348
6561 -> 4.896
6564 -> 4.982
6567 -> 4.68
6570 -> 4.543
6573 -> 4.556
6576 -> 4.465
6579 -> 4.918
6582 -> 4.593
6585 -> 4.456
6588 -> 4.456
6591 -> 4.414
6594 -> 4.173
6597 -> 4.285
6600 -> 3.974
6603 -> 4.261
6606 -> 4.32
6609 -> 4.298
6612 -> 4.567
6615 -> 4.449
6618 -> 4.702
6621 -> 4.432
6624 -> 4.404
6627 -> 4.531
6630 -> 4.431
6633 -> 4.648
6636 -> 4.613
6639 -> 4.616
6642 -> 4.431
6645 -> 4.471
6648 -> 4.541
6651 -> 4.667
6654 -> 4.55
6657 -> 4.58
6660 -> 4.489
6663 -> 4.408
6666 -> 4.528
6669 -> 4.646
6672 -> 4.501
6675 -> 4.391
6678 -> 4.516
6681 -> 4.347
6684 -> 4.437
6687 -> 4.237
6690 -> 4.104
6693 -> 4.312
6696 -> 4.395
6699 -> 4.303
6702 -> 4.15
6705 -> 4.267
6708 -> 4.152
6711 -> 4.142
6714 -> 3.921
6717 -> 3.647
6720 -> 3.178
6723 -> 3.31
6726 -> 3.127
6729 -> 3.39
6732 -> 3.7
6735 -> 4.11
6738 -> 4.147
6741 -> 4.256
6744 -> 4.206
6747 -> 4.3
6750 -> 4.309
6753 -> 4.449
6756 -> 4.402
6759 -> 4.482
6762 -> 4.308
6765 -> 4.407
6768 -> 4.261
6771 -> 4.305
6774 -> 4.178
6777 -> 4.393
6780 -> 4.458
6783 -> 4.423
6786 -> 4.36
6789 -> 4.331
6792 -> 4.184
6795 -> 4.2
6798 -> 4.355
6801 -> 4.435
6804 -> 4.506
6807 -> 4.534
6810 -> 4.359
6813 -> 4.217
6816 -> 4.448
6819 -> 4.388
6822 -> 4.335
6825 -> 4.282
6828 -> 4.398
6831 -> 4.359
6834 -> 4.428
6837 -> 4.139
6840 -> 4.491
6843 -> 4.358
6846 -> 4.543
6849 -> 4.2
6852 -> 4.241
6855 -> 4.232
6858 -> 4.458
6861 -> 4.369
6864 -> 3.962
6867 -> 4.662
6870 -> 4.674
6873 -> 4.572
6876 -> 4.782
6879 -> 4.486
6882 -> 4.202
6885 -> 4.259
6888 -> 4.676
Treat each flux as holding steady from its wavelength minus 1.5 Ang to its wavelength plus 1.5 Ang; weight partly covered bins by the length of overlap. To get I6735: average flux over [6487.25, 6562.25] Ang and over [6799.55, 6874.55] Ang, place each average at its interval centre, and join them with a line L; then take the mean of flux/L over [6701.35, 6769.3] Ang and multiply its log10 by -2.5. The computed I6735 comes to 0.09 mag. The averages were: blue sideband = 4.38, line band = 4.02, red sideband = 4.38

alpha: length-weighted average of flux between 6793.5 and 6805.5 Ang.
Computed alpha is 4.37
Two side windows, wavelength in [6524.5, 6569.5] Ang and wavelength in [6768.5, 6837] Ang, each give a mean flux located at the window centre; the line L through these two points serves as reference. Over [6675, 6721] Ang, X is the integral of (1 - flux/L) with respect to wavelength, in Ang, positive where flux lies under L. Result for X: 2.92 Ang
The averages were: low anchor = 4.57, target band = 4.16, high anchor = 4.35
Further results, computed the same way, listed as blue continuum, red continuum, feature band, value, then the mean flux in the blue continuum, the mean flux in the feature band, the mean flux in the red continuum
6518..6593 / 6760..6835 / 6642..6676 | -0.5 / 4.54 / 4.52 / 4.35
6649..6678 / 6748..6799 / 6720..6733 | 3.2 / 4.53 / 3.35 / 4.34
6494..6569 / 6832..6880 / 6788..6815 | 0.4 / 4.44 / 4.35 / 4.41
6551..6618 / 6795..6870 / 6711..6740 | 5.0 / 4.49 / 3.65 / 4.37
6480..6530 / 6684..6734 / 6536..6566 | -2.9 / 4.28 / 4.6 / 3.91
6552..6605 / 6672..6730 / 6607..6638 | -1.2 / 4.5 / 4.51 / 4.04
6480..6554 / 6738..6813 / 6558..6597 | -2.0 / 4.36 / 4.57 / 4.34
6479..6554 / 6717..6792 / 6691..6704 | -0.4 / 4.35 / 4.28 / 4.11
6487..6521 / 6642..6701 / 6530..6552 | -1.4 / 4.21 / 4.53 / 4.44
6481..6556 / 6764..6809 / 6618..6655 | -1.5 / 4.36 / 4.53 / 4.35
